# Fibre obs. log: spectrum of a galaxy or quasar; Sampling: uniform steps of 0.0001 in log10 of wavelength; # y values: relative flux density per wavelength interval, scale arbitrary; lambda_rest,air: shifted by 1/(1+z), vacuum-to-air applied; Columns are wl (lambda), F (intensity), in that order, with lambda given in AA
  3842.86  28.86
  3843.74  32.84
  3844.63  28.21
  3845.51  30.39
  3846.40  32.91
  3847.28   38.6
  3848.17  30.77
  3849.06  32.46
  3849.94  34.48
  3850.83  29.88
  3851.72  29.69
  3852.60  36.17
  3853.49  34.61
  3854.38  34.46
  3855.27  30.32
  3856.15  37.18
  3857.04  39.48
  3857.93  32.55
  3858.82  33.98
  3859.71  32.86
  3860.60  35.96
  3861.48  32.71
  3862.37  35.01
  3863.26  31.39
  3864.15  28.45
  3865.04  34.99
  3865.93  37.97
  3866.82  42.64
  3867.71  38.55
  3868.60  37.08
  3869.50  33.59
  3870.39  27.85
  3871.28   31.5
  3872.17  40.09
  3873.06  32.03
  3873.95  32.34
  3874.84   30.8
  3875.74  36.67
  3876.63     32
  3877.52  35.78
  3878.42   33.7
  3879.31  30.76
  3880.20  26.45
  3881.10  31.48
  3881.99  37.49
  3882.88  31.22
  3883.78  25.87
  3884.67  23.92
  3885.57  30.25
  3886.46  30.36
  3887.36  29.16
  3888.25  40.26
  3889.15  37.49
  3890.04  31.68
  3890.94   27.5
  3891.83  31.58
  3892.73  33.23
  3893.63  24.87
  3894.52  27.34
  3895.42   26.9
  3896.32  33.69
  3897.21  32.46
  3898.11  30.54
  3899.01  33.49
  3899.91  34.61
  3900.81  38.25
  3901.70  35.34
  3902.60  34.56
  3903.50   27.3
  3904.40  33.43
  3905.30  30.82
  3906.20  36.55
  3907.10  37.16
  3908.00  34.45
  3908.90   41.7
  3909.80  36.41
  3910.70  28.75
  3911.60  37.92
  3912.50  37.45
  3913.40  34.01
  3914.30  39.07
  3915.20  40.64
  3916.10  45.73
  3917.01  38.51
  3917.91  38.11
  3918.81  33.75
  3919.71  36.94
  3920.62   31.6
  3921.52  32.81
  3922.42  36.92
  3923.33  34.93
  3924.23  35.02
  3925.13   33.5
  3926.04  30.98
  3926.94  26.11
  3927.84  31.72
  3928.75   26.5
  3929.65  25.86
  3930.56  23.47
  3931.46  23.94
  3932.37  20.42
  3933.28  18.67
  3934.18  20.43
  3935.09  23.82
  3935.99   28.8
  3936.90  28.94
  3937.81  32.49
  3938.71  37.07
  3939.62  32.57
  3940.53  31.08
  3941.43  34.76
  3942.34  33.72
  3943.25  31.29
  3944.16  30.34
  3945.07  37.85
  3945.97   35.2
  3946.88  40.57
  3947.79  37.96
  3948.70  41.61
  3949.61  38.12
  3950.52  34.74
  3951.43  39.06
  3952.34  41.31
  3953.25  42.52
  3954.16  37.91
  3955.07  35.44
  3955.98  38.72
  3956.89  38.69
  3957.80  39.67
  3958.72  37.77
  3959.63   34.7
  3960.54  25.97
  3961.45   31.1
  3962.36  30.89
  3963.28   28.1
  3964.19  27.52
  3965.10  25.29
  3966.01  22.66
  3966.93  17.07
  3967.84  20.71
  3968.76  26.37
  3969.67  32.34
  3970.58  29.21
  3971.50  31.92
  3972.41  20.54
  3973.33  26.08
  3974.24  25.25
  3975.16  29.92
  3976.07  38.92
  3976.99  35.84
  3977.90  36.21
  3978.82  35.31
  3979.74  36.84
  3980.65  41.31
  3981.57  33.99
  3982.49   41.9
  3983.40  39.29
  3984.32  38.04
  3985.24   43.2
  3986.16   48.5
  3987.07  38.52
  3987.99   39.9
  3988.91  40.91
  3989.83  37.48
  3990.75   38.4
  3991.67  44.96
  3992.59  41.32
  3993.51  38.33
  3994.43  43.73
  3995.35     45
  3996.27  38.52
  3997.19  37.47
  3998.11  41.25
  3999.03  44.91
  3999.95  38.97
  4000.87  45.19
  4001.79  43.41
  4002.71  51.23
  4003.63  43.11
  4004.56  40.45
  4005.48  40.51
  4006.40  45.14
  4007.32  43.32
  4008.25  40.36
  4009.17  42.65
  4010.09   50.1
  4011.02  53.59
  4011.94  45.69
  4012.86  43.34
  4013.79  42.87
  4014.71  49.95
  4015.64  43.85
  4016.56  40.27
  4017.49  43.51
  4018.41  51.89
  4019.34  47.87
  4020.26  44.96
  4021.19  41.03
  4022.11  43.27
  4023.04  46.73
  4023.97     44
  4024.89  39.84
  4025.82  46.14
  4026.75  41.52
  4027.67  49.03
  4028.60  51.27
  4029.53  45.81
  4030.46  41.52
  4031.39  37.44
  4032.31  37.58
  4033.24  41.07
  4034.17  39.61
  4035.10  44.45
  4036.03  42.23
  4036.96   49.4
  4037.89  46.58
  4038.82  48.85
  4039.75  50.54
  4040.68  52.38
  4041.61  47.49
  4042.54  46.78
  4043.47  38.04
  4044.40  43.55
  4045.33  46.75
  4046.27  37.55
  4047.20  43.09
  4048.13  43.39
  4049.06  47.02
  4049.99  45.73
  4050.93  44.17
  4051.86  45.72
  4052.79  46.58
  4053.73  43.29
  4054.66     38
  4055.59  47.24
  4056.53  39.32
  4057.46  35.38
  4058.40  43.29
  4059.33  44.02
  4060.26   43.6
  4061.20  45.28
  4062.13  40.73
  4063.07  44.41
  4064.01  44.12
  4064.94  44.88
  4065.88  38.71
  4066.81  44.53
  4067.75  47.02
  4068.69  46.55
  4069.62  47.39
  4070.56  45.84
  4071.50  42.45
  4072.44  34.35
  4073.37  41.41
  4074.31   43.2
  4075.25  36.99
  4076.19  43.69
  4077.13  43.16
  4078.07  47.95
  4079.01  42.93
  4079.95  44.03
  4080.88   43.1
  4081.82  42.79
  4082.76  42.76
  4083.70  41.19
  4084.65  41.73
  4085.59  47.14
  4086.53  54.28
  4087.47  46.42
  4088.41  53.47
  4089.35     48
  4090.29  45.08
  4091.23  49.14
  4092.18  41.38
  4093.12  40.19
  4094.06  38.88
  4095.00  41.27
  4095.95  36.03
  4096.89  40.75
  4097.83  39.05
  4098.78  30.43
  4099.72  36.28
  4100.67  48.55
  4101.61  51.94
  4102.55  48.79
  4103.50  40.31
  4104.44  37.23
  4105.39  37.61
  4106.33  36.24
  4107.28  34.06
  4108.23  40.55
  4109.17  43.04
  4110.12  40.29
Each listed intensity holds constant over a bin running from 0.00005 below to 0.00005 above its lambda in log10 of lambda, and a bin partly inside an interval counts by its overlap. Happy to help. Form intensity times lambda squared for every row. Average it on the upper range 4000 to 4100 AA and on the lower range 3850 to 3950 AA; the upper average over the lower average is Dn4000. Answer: 1.4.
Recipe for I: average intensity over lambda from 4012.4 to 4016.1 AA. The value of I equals 45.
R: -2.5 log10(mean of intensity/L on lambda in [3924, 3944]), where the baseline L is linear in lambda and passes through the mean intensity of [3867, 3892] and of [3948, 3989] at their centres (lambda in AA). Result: 0.17 mag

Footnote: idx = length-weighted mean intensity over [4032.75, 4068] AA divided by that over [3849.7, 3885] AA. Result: 1.3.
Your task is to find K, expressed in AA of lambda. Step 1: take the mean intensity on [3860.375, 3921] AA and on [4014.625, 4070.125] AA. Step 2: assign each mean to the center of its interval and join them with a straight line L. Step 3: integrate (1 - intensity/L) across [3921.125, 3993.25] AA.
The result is 9.7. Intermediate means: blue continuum 33.7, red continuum 44.2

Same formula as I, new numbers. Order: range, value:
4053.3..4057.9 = 40.7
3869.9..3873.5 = 32.9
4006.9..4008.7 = 41.6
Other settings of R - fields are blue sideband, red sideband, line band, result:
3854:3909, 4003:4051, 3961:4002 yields 0.16 mag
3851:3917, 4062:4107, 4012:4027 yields -0.12 mag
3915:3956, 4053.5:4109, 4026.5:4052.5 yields -0.12 mag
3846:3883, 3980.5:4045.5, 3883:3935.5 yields 0.15 mag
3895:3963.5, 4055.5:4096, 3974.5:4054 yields -0.09 mag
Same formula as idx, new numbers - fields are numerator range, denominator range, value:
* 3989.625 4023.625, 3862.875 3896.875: 1.35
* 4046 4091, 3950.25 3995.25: 1.26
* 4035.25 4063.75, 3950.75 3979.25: 1.40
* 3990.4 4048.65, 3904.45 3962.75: 1.30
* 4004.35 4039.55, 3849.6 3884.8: 1.33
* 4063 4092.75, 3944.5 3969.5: 1.32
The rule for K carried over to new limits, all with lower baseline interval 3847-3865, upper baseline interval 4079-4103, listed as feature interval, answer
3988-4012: -1.84 AA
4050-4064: -0.28 AA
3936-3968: 3.47 AA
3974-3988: 0.41 AA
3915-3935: 3.03 AA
